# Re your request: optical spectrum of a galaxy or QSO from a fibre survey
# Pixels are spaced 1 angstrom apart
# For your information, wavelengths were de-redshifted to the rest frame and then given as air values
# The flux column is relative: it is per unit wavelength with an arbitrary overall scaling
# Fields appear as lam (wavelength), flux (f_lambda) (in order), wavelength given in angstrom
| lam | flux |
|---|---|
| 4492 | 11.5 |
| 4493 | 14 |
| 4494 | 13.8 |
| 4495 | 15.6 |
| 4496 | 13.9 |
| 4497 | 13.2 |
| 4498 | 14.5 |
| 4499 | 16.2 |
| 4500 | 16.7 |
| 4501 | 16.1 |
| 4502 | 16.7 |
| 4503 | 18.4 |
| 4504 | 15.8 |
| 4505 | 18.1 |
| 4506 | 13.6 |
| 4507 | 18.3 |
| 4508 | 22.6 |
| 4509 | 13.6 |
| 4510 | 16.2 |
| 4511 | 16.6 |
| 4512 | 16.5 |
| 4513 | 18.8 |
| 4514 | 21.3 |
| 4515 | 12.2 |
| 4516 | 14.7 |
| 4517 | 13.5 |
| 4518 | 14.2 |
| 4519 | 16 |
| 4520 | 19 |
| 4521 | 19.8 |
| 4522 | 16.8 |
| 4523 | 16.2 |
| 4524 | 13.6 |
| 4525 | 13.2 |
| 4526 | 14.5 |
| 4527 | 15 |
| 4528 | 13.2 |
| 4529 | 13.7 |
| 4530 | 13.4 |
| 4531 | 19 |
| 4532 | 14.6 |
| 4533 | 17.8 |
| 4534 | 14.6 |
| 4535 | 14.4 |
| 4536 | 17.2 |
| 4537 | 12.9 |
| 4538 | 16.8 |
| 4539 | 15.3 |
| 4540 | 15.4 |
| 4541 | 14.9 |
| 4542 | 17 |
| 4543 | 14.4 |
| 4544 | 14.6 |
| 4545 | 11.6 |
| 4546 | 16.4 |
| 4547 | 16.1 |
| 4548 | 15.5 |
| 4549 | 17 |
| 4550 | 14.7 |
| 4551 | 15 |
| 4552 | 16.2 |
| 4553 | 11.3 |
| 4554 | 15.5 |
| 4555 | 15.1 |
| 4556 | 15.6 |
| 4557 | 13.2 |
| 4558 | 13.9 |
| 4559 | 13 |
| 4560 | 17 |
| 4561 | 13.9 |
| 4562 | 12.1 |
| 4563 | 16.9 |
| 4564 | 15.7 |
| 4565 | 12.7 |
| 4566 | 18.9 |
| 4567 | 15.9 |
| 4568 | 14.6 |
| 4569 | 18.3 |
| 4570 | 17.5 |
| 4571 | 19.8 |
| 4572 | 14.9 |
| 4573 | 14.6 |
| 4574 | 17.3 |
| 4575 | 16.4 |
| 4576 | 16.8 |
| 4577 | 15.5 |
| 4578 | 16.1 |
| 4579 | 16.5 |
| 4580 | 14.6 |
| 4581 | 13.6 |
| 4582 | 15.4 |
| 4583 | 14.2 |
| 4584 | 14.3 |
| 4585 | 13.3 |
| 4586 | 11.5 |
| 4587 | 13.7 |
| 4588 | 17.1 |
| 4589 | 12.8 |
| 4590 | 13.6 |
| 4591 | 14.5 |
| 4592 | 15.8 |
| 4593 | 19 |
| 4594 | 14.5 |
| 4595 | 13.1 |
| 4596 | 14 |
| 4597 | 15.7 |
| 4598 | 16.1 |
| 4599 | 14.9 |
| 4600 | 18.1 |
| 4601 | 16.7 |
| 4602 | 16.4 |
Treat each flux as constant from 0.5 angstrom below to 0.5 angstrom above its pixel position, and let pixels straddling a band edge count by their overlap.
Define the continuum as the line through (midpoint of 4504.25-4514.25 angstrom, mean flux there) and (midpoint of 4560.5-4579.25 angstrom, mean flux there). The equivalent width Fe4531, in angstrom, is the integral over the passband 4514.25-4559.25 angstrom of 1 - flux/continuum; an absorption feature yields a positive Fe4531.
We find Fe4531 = 4.5 angstrom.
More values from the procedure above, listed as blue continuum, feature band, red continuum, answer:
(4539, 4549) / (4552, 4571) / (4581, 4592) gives -0.6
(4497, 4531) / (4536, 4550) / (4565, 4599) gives 0.4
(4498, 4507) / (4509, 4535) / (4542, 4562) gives 0.1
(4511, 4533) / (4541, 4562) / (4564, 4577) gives 1.8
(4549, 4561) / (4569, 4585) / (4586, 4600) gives -1.1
